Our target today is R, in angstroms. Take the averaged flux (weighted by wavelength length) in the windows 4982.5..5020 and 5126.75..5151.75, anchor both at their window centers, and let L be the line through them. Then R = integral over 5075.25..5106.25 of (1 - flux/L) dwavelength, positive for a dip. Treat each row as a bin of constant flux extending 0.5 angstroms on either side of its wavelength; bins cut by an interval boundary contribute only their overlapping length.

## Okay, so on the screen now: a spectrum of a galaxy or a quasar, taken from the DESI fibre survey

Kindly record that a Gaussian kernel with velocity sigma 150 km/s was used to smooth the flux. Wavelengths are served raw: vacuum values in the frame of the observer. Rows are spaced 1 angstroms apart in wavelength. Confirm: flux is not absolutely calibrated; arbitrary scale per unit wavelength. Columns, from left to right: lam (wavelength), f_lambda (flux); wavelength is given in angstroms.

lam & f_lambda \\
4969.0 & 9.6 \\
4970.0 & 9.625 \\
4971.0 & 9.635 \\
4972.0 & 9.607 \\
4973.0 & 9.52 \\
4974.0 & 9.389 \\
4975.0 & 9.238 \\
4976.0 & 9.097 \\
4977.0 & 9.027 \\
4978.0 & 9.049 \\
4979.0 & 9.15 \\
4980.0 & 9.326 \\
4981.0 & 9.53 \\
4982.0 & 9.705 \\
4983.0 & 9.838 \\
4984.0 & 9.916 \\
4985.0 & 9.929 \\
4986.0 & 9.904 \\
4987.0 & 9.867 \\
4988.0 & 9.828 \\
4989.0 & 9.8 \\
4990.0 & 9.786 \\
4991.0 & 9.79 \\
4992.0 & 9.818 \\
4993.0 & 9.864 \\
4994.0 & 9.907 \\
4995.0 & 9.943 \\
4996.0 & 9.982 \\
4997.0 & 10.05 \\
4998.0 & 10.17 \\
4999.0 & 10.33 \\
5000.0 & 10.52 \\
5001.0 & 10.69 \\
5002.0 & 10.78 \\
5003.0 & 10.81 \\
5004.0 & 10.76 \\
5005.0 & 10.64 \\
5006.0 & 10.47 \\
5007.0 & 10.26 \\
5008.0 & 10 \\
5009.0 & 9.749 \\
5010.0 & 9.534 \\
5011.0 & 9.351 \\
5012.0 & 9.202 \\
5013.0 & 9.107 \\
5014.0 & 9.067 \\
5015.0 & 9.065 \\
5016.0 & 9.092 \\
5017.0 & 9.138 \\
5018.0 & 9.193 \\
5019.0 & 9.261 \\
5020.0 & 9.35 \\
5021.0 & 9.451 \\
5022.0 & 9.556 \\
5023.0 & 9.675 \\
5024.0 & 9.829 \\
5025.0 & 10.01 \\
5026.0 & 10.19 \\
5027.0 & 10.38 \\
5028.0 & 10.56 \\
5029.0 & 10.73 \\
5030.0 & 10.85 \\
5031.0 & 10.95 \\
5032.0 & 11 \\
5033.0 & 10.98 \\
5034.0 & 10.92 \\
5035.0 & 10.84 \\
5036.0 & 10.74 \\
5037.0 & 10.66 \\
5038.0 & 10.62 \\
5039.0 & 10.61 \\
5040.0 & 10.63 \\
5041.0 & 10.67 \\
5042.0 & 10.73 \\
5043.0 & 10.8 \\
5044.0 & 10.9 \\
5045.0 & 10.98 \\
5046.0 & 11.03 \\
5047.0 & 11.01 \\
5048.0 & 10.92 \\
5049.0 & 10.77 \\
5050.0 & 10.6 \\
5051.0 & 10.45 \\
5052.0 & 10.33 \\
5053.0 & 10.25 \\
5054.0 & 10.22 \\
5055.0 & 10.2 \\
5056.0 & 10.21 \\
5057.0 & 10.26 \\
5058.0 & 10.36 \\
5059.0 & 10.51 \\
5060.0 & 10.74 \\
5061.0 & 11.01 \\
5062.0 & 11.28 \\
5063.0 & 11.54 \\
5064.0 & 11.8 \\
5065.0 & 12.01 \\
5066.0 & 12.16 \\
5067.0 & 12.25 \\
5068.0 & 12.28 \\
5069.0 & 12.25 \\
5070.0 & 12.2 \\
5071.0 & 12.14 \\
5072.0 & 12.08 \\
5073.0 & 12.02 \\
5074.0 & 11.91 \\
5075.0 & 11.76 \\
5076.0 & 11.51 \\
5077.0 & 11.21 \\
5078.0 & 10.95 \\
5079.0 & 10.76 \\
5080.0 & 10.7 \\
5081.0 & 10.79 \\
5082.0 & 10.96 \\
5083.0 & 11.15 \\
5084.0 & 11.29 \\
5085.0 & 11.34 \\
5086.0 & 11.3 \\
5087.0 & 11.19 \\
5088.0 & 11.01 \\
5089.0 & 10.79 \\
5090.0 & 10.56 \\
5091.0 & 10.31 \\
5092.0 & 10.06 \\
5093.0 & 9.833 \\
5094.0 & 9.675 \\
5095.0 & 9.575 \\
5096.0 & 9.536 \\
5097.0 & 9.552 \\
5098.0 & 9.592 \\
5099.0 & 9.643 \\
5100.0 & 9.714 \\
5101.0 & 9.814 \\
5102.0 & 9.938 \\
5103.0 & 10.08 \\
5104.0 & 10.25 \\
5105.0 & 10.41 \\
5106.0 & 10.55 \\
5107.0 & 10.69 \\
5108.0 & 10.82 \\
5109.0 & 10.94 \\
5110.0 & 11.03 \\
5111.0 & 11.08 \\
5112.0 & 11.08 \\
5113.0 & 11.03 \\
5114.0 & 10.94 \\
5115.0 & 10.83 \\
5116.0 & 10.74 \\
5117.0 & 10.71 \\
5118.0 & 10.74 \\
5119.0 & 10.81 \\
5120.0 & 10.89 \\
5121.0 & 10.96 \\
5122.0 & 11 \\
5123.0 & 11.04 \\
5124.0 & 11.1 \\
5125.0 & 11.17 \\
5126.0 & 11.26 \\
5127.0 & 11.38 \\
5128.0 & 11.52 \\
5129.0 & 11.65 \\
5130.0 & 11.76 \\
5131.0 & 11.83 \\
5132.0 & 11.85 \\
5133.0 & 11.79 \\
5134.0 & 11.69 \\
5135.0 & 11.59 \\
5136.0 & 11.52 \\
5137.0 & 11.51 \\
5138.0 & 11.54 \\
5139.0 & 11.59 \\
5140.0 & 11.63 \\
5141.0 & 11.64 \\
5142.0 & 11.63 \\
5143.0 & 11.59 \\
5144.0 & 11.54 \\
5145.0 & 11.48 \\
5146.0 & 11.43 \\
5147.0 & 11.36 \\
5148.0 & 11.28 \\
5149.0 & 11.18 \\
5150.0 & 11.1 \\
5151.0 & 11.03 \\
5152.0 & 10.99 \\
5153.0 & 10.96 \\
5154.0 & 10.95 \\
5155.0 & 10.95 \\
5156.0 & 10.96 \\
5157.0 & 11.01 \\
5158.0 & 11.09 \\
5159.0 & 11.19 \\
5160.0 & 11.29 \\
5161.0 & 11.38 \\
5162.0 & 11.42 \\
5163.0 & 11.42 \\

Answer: 1.3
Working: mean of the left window 9.87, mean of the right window 11.5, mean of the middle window 10.5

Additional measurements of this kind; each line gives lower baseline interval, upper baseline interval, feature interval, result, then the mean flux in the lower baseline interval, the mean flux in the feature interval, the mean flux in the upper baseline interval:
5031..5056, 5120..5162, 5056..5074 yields -1.2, 10.7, 11.6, 11.3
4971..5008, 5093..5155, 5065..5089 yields -2.2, 9.89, 11.5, 10.9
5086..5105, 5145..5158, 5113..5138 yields -1.4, 10.1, 11.3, 11.1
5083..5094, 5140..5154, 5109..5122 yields 0.1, 10.7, 10.9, 11.3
